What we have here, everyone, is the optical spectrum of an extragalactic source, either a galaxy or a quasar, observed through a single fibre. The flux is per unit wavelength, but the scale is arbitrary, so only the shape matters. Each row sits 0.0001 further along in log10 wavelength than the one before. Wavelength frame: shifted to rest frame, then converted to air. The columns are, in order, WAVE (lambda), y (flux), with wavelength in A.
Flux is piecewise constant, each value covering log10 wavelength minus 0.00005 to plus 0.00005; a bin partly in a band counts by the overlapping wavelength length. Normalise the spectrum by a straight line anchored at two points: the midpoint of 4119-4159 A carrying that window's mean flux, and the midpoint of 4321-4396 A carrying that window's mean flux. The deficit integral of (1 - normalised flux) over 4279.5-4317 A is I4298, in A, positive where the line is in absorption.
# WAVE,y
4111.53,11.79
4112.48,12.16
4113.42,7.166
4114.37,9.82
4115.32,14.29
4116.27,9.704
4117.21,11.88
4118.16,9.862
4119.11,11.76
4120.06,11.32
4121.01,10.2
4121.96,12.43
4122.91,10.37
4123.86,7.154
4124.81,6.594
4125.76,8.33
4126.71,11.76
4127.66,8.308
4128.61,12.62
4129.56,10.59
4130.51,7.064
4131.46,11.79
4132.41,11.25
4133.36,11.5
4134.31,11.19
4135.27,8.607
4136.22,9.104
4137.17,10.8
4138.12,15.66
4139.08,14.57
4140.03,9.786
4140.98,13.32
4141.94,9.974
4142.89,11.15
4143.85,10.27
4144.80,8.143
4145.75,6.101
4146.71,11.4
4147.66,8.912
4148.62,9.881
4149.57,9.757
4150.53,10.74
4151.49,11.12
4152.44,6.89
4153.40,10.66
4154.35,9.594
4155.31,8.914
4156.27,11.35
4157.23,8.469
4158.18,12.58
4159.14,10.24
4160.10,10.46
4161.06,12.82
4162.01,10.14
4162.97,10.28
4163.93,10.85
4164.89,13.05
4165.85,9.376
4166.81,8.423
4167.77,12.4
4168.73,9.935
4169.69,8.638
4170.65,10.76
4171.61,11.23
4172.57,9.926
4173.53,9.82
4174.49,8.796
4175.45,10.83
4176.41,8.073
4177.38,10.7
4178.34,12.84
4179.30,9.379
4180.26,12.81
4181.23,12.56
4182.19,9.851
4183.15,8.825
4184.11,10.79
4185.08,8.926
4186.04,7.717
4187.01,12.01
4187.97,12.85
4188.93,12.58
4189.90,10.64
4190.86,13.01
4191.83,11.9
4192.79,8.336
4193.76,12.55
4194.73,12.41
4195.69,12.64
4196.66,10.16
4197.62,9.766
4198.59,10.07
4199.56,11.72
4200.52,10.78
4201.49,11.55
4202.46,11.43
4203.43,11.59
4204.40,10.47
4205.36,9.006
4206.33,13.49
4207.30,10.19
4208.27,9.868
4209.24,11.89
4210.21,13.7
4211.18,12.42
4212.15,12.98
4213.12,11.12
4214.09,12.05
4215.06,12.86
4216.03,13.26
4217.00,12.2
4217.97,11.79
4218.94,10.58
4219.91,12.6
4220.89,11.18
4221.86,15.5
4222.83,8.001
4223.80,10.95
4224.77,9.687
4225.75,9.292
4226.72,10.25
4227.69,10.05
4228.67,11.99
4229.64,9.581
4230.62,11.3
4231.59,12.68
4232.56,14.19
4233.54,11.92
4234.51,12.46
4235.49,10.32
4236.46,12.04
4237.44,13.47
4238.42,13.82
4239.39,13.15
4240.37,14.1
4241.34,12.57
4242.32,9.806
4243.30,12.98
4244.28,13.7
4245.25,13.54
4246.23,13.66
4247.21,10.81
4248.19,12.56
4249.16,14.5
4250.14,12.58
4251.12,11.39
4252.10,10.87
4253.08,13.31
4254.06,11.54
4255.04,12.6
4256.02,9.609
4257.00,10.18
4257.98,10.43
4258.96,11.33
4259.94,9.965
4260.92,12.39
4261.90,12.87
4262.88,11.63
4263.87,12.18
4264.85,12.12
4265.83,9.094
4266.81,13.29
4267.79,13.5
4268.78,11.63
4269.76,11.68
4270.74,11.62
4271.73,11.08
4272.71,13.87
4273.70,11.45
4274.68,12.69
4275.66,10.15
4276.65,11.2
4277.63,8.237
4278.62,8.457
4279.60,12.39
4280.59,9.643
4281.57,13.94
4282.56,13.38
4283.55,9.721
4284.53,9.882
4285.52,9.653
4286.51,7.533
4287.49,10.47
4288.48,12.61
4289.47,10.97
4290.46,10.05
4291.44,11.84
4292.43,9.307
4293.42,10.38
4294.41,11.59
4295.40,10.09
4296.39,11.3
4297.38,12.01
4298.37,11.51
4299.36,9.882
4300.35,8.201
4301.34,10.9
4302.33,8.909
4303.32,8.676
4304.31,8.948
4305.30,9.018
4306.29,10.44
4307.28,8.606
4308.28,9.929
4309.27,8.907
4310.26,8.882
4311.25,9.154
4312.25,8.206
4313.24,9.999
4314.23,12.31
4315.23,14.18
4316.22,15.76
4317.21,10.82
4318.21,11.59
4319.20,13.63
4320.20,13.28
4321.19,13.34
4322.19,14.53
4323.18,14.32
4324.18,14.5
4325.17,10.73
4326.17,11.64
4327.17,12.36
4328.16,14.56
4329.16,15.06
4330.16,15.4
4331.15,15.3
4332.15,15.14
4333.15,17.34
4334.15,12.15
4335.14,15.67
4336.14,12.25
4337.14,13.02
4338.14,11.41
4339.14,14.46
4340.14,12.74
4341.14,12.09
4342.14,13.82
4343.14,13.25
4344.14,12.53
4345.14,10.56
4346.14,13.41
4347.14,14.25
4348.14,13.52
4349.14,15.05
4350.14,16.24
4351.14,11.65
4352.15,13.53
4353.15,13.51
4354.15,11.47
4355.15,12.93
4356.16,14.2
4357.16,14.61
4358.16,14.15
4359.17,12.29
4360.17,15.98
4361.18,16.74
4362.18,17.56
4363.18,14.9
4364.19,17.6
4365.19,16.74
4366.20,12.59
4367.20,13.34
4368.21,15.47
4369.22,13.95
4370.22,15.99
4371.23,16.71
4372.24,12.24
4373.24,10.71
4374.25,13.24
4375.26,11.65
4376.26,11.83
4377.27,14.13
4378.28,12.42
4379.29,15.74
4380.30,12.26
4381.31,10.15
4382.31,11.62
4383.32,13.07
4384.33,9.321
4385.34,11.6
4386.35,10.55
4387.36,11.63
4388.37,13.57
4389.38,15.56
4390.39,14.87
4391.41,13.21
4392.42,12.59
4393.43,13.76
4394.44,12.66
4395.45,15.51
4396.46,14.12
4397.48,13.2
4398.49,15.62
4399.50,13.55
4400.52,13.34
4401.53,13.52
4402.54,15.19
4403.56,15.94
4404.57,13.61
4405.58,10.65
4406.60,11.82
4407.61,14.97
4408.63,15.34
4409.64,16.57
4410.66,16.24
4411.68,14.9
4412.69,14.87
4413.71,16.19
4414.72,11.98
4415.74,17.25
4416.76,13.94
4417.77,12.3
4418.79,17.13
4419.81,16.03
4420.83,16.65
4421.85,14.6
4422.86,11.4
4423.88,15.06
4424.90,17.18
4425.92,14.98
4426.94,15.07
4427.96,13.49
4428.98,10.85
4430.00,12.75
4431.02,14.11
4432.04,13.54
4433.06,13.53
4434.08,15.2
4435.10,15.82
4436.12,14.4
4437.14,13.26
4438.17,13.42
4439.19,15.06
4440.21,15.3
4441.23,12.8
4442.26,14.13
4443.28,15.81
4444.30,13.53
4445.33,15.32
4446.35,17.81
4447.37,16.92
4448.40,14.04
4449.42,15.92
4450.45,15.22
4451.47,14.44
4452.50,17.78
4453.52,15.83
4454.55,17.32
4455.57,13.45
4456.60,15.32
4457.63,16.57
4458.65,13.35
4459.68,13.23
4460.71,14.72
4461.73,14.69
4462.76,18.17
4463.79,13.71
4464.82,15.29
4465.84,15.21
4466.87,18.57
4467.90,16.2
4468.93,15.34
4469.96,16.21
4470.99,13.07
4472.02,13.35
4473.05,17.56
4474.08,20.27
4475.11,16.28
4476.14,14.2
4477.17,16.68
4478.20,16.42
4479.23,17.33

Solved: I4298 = 6.5 A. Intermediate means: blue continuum 10.3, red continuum 13.6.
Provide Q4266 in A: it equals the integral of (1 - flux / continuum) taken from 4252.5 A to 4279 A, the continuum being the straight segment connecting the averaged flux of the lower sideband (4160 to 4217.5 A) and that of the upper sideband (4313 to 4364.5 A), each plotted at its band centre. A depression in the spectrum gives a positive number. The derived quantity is 2.1 A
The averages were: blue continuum 11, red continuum 13.7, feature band 11.4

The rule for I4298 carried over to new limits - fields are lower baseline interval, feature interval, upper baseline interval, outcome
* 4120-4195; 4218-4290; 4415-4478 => 2.4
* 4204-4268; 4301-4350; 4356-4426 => 2.7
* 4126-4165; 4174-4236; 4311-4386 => 0.7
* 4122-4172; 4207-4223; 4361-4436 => -1.0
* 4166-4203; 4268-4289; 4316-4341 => 2.6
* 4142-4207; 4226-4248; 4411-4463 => -1.2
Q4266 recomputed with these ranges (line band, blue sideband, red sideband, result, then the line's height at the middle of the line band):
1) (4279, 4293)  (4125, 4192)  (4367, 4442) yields 1.7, 12.2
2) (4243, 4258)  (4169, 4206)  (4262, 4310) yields -2.0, 10.7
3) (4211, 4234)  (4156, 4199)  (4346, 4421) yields -0.4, 11.4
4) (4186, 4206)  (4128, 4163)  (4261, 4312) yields -1.2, 10.6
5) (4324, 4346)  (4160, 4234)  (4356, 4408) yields -0.7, 13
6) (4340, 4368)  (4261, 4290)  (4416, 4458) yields -2.1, 13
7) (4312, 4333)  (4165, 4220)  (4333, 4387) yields -0.6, 12.9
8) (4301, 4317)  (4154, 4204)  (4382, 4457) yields 3.1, 12.7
